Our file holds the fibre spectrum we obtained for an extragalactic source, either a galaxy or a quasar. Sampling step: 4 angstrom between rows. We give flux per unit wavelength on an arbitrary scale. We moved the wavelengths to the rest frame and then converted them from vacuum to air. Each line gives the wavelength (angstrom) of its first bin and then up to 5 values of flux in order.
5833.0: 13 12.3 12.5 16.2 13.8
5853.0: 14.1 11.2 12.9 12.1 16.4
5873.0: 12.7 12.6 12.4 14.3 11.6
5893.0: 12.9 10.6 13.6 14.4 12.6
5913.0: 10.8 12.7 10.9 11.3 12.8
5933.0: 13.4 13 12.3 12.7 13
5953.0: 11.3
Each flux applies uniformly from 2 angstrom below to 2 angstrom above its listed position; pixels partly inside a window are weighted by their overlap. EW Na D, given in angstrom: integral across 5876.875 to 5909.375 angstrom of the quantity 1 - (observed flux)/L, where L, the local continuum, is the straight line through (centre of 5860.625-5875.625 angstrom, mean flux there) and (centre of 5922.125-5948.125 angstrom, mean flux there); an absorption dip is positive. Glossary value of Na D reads 0.9 angstrom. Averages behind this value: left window 13.6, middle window 12.8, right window 12.5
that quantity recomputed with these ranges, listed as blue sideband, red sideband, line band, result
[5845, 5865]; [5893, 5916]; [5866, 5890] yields -0.89 angstrom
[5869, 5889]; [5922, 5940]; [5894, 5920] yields 0.85 angstrom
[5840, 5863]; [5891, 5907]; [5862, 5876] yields -0.35 angstrom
